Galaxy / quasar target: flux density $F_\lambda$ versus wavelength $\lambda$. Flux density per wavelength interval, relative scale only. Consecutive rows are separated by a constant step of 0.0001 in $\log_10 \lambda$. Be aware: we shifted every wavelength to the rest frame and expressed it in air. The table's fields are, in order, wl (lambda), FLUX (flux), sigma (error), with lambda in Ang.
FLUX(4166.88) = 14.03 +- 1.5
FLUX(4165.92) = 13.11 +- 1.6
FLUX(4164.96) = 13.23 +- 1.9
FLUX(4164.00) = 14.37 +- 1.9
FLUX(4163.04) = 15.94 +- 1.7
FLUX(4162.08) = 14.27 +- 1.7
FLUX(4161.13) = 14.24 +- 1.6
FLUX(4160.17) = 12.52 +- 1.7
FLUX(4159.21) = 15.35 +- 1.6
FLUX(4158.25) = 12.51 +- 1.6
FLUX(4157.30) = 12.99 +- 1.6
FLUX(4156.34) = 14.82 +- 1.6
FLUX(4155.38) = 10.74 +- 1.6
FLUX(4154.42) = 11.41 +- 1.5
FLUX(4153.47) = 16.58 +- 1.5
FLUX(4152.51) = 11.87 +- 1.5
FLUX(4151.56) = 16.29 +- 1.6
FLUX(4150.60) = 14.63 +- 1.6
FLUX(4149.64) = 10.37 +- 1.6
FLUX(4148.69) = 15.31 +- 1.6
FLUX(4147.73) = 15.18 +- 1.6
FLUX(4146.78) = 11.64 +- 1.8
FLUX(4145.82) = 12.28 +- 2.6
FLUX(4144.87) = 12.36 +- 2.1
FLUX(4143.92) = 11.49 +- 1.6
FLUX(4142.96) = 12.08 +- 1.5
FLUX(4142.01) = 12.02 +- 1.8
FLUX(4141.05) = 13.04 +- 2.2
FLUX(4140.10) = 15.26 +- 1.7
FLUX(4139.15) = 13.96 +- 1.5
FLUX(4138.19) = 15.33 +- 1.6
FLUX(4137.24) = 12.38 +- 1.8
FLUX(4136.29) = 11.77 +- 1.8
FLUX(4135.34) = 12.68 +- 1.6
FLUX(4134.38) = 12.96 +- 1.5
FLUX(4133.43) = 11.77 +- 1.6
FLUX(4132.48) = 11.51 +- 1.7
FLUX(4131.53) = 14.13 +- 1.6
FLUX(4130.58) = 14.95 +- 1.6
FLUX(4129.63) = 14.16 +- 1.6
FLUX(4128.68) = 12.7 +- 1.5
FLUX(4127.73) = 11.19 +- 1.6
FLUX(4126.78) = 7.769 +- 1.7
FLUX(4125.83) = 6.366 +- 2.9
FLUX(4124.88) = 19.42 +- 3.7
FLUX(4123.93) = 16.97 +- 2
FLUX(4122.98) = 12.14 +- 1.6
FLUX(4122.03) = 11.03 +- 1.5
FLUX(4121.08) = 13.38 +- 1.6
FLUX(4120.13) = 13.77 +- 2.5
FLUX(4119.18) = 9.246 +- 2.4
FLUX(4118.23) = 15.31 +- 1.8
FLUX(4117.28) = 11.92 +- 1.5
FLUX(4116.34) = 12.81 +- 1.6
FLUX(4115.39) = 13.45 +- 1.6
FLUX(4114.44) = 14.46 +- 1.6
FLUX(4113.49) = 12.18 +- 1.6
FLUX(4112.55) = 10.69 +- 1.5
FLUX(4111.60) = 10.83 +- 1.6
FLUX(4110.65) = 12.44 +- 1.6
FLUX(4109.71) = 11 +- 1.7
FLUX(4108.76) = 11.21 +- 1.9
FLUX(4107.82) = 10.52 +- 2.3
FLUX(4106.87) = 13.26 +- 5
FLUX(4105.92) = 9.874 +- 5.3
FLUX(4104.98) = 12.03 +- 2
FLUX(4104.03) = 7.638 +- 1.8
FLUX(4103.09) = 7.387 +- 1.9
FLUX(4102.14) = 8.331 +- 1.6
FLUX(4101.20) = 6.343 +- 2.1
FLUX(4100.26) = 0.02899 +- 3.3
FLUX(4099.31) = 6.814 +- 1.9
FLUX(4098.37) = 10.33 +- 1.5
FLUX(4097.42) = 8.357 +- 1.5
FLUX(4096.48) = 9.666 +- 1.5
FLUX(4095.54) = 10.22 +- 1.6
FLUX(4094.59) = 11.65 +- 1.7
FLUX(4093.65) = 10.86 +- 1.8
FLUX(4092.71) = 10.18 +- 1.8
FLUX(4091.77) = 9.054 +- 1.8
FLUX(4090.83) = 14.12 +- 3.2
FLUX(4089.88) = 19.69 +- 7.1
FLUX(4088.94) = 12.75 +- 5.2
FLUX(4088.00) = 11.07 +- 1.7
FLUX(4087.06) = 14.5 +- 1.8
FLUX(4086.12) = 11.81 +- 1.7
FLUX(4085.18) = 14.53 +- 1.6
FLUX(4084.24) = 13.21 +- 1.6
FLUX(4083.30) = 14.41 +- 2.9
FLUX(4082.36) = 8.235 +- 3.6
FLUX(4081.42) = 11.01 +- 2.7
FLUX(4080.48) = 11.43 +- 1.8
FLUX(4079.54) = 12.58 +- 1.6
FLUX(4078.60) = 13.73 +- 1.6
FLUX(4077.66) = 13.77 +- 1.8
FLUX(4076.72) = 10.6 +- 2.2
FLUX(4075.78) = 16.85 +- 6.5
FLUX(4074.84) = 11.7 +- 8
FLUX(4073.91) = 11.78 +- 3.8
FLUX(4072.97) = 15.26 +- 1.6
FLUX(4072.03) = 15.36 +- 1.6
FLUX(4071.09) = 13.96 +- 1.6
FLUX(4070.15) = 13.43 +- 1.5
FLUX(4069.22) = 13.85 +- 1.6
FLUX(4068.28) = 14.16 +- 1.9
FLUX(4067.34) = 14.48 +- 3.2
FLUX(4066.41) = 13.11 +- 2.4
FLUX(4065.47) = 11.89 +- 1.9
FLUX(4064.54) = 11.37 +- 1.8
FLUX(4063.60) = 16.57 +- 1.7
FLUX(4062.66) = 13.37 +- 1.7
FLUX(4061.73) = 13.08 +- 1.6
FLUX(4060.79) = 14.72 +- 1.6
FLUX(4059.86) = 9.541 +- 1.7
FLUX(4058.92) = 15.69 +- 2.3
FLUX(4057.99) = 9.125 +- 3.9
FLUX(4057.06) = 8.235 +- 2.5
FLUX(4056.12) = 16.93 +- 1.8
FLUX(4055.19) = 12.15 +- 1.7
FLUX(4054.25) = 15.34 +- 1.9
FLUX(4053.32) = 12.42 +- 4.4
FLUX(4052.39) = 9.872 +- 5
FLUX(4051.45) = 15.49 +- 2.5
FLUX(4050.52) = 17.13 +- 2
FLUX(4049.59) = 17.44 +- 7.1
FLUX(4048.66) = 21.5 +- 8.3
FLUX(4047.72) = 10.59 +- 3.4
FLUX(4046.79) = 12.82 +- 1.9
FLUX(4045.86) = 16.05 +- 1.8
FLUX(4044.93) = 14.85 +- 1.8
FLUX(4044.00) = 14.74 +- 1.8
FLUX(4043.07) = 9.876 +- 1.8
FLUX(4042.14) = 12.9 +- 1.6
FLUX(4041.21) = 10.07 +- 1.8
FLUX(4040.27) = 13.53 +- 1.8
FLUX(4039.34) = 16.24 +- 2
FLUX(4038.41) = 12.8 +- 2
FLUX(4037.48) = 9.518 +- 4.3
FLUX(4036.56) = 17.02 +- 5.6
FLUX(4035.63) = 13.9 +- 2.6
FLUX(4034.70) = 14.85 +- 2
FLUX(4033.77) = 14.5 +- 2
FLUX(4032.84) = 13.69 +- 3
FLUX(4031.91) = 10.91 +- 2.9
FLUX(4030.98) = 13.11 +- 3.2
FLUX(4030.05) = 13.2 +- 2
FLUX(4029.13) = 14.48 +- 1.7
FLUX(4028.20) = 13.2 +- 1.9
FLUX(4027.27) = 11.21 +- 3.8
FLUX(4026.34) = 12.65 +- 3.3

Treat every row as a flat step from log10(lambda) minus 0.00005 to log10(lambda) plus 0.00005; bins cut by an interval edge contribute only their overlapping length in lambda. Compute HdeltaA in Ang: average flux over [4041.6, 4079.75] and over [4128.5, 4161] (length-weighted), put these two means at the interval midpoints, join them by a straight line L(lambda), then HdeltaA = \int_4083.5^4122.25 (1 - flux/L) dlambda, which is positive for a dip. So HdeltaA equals 6.4 Ang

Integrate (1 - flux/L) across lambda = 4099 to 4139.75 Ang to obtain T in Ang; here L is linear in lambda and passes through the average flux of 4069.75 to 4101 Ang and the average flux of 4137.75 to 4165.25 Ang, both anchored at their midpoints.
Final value 3.6 Ang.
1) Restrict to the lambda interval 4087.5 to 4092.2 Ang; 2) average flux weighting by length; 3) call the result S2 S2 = 13.4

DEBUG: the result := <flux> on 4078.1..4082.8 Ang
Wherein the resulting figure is 11.4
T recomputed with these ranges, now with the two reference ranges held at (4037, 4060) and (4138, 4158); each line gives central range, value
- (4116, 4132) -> 0.65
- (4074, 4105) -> 5.41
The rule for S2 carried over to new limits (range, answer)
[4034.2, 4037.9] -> 13.9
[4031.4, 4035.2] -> 13.5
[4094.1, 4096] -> 10.9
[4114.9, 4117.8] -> 12.8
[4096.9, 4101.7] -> 6.43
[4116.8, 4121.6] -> 12.7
